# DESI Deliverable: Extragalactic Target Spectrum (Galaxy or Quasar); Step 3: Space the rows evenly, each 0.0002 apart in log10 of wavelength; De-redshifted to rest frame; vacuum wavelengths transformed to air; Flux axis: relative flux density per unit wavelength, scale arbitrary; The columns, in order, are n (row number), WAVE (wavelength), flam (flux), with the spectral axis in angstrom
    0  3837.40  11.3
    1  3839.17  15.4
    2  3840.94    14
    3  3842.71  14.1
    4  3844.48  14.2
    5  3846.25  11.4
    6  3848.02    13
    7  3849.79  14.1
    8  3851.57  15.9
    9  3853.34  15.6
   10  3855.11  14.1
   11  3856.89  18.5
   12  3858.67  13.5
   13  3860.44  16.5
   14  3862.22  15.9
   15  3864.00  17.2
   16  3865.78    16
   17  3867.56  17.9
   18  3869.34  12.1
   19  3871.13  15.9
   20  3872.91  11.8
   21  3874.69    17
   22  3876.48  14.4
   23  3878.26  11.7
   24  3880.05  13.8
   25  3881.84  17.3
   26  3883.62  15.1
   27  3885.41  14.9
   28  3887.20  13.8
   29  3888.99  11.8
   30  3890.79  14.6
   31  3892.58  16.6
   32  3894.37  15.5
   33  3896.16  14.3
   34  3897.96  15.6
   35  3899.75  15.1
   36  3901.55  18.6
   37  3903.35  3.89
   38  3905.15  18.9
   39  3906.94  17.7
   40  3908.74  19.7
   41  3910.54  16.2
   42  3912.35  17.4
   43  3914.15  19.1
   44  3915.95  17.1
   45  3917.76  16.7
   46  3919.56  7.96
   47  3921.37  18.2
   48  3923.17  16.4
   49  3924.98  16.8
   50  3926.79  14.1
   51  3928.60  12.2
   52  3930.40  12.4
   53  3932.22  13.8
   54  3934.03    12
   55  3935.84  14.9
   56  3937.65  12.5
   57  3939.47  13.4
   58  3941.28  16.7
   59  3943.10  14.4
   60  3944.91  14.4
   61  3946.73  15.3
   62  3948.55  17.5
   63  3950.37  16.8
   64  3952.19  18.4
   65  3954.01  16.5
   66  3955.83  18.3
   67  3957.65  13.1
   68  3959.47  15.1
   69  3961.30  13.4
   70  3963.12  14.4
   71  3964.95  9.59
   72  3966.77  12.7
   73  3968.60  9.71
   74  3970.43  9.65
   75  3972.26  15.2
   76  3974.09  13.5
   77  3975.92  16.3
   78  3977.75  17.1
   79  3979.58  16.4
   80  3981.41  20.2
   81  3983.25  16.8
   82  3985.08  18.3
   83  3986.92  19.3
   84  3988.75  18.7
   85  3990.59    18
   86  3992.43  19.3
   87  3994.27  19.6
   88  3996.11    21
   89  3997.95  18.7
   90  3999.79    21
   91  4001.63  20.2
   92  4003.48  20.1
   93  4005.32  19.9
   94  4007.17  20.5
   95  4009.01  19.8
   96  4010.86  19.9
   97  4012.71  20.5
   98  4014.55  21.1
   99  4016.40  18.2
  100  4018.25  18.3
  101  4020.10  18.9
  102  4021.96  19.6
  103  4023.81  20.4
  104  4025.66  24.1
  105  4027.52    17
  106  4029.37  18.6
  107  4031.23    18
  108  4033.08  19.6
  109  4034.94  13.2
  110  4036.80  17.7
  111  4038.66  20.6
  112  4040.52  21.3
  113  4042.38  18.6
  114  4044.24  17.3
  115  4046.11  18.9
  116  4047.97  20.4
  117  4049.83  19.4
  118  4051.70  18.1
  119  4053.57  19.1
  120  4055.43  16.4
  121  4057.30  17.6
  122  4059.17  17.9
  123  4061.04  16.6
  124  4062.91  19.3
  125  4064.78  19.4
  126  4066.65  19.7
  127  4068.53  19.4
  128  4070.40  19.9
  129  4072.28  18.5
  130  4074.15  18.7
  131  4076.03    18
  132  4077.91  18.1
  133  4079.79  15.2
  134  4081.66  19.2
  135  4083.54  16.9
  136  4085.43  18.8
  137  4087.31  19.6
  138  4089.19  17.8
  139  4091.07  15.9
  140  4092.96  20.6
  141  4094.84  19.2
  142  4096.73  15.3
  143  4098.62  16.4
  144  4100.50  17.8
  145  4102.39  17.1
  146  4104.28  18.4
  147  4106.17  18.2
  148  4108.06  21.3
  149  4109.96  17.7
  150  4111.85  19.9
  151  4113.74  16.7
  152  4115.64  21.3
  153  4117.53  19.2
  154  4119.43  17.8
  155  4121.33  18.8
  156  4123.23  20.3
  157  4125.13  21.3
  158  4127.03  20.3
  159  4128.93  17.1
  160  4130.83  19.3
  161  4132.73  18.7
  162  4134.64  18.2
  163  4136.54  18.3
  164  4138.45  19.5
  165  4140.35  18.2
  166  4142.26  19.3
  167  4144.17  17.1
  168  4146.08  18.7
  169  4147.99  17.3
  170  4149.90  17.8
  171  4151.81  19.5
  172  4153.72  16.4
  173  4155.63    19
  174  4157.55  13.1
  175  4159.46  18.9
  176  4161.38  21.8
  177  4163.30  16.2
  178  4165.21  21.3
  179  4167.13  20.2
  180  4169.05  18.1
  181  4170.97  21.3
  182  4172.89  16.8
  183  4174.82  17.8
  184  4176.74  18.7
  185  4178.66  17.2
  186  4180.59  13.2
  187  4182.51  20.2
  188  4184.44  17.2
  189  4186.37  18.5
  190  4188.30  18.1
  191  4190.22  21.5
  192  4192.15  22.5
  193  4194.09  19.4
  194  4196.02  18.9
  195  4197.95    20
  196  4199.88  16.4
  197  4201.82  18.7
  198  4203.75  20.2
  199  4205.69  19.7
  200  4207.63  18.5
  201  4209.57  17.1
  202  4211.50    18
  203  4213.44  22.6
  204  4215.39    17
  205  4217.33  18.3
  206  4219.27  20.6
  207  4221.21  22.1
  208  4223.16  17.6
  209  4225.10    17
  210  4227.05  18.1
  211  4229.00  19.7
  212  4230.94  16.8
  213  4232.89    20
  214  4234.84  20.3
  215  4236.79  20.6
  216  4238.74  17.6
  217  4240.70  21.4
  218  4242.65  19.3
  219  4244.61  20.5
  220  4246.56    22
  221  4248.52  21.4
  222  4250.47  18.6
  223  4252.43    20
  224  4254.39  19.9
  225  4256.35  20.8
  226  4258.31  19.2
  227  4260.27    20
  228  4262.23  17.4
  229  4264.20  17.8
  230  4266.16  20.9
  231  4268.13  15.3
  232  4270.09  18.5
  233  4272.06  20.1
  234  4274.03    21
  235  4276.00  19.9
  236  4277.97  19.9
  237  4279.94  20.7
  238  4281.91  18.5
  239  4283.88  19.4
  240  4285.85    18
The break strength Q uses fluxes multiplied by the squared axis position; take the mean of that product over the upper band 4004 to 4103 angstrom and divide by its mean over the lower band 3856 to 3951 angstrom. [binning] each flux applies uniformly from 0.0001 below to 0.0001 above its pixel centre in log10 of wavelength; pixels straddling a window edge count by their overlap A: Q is 1.33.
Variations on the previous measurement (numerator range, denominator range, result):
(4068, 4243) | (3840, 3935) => 1.43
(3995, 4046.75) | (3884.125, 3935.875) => 1.36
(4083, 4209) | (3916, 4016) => 1.24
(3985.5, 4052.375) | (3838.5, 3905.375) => 1.42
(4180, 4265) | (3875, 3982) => 1.49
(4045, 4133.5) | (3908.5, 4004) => 1.24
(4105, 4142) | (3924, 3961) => 1.40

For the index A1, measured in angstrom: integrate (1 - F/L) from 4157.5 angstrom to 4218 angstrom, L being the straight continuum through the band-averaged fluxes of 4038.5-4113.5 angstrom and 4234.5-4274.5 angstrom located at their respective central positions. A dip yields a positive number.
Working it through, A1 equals 1.3 angstrom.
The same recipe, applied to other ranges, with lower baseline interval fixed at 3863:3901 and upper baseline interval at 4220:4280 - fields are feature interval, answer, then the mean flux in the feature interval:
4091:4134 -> -2.2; 18.7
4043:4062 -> -1.3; 18.2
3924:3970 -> 4.2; 14.3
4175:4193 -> 0.2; 18.5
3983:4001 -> -3.2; 19.2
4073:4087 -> -0.5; 17.9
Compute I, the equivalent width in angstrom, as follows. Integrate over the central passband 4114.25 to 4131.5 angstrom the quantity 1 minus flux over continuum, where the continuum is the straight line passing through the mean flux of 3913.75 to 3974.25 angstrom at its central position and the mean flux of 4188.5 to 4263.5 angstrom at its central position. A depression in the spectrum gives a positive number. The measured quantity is -1.8 angstrom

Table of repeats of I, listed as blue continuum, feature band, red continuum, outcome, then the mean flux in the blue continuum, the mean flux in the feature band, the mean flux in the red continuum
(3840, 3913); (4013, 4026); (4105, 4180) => -2.3 angstrom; 15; 19.9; 18.7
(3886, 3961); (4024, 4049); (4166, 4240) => -3.4 angstrom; 15.2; 18.9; 18.9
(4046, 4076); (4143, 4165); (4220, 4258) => 1.4 angstrom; 18.7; 17.9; 19.7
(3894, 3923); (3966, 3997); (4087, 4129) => 0.4 angstrom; 15.8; 16.6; 18.6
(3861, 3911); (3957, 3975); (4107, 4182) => 4.0 angstrom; 15.1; 12.6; 18.6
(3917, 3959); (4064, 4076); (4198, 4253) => -1.6 angstrom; 14.9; 19.2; 19.3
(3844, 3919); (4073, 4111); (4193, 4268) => -0.7 angstrom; 15.2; 18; 19.3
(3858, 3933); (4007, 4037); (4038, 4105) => -2.9 angstrom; 15.1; 19.1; 18.4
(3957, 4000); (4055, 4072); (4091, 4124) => -0.8 angstrom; 16.1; 18.5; 18.5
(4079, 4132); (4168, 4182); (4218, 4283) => 0.9 angstrom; 18.5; 17.7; 19.5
